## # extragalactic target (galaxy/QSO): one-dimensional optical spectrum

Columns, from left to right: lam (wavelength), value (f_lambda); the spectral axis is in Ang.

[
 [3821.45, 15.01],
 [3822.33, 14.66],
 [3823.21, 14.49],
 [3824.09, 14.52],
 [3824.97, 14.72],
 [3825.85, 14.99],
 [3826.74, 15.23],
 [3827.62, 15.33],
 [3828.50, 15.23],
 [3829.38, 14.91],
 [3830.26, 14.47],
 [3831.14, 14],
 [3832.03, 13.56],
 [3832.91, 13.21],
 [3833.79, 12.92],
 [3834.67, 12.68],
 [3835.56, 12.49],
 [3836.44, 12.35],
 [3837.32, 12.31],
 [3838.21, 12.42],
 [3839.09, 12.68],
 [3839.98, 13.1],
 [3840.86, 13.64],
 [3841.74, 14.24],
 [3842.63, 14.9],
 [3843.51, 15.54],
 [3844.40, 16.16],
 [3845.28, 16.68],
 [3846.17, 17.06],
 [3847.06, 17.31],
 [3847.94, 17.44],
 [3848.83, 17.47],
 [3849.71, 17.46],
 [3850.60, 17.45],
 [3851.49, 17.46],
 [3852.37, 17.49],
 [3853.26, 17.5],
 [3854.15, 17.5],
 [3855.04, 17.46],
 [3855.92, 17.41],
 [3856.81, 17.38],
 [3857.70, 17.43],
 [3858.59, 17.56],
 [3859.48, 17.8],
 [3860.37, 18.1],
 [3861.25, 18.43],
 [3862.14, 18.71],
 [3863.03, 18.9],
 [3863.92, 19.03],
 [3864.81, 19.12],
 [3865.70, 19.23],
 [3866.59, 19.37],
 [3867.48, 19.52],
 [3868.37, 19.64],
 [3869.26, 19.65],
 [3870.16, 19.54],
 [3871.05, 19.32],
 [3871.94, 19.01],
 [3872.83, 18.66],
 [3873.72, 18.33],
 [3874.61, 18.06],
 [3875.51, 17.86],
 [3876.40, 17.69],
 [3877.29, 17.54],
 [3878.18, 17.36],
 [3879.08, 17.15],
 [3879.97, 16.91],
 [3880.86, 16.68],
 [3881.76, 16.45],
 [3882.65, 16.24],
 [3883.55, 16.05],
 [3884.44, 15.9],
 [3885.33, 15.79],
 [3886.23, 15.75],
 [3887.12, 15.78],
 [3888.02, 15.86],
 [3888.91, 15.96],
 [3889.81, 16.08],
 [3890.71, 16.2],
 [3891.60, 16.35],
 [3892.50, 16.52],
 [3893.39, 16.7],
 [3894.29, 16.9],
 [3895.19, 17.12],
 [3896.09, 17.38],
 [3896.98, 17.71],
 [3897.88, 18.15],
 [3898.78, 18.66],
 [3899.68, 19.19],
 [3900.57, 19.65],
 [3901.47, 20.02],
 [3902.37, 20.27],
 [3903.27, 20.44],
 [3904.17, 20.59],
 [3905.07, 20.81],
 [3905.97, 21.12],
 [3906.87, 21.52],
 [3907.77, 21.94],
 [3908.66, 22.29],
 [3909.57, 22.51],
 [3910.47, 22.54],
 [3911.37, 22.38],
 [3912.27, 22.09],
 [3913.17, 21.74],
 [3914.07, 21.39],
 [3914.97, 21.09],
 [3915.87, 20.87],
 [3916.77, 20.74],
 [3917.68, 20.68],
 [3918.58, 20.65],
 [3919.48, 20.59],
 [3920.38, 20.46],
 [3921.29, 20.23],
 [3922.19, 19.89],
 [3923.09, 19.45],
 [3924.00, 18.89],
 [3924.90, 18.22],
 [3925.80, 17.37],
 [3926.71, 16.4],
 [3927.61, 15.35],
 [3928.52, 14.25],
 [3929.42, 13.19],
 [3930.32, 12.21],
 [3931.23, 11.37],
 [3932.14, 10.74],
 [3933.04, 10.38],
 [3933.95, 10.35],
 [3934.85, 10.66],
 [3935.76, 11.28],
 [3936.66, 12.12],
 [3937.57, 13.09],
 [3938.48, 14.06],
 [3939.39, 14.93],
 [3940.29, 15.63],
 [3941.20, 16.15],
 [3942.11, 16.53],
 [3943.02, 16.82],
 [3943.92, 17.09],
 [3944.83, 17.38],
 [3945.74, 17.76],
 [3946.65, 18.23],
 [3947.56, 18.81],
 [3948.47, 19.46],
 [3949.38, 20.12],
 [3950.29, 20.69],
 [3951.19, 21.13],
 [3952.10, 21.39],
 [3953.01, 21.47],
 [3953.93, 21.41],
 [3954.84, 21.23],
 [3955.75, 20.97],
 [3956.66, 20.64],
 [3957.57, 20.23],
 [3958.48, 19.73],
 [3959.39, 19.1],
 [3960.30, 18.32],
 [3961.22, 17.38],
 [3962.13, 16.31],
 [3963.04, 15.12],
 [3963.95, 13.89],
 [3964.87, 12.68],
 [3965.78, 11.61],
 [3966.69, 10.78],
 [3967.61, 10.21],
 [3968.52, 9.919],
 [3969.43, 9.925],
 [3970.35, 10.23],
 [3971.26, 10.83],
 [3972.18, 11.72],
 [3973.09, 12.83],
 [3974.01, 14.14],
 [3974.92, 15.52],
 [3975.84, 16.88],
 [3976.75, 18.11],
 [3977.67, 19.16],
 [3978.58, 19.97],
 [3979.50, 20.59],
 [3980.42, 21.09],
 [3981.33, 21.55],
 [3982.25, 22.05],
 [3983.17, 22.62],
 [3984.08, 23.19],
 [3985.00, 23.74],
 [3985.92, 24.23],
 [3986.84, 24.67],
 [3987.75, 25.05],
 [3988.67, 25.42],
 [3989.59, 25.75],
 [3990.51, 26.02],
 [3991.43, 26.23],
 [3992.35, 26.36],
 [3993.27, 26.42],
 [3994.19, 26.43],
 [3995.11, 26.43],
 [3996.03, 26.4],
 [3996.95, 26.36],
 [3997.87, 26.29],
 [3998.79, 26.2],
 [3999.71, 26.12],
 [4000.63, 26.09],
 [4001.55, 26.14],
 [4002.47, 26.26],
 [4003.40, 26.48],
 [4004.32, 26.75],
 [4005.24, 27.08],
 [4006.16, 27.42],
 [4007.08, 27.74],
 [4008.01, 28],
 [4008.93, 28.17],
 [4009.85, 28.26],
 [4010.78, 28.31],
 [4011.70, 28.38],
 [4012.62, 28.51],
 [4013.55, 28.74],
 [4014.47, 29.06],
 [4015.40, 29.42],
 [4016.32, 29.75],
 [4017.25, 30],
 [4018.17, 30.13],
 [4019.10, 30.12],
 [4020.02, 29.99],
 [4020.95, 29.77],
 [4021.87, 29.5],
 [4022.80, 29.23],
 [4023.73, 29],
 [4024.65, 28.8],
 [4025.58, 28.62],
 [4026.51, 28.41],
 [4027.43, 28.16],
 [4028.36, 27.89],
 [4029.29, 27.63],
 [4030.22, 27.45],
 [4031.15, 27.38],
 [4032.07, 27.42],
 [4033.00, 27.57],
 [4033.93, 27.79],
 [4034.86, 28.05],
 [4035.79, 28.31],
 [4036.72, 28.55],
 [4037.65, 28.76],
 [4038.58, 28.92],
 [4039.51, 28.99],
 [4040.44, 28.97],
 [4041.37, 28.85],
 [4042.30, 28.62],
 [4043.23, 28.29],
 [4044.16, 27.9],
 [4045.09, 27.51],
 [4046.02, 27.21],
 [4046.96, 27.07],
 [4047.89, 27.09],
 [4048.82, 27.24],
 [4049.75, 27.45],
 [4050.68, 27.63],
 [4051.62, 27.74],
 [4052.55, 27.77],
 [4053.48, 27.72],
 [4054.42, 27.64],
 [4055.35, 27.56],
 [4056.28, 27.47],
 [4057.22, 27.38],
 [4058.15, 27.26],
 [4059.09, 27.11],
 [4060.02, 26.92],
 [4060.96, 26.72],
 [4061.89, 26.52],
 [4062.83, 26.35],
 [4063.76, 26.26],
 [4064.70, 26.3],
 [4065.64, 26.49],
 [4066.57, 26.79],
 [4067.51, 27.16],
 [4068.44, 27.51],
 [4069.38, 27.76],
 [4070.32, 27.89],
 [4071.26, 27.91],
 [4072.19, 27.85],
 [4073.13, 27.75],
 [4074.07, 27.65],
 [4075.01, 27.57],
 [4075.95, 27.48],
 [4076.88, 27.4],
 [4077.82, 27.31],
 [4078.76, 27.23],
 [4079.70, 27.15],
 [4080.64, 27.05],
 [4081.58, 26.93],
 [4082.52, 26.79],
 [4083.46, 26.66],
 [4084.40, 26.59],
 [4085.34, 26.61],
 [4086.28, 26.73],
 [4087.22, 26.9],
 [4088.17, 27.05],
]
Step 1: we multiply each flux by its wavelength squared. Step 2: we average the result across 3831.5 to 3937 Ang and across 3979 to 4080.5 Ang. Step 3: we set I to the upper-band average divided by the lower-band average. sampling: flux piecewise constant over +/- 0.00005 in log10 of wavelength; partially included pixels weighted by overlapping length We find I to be 1.7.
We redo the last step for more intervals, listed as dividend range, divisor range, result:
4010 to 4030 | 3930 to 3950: 2.03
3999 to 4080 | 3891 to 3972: 1.69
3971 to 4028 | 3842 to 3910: 1.50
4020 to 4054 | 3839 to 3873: 1.76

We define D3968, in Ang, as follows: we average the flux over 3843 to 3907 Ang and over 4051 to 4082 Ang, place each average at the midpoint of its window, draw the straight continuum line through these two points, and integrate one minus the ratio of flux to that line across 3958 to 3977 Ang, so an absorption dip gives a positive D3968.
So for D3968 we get 7.09 Ang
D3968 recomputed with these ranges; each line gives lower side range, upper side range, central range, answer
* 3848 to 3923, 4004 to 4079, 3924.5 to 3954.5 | 8.18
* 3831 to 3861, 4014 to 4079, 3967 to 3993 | 5.17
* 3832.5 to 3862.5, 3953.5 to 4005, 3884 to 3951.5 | 1.98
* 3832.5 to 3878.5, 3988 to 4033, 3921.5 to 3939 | 6.18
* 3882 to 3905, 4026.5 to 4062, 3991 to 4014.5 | -2.00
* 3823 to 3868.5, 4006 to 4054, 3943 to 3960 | 2.51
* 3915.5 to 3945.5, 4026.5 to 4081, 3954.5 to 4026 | -3.23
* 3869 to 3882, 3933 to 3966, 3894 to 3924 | -4.78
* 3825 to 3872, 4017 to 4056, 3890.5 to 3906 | 0.83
